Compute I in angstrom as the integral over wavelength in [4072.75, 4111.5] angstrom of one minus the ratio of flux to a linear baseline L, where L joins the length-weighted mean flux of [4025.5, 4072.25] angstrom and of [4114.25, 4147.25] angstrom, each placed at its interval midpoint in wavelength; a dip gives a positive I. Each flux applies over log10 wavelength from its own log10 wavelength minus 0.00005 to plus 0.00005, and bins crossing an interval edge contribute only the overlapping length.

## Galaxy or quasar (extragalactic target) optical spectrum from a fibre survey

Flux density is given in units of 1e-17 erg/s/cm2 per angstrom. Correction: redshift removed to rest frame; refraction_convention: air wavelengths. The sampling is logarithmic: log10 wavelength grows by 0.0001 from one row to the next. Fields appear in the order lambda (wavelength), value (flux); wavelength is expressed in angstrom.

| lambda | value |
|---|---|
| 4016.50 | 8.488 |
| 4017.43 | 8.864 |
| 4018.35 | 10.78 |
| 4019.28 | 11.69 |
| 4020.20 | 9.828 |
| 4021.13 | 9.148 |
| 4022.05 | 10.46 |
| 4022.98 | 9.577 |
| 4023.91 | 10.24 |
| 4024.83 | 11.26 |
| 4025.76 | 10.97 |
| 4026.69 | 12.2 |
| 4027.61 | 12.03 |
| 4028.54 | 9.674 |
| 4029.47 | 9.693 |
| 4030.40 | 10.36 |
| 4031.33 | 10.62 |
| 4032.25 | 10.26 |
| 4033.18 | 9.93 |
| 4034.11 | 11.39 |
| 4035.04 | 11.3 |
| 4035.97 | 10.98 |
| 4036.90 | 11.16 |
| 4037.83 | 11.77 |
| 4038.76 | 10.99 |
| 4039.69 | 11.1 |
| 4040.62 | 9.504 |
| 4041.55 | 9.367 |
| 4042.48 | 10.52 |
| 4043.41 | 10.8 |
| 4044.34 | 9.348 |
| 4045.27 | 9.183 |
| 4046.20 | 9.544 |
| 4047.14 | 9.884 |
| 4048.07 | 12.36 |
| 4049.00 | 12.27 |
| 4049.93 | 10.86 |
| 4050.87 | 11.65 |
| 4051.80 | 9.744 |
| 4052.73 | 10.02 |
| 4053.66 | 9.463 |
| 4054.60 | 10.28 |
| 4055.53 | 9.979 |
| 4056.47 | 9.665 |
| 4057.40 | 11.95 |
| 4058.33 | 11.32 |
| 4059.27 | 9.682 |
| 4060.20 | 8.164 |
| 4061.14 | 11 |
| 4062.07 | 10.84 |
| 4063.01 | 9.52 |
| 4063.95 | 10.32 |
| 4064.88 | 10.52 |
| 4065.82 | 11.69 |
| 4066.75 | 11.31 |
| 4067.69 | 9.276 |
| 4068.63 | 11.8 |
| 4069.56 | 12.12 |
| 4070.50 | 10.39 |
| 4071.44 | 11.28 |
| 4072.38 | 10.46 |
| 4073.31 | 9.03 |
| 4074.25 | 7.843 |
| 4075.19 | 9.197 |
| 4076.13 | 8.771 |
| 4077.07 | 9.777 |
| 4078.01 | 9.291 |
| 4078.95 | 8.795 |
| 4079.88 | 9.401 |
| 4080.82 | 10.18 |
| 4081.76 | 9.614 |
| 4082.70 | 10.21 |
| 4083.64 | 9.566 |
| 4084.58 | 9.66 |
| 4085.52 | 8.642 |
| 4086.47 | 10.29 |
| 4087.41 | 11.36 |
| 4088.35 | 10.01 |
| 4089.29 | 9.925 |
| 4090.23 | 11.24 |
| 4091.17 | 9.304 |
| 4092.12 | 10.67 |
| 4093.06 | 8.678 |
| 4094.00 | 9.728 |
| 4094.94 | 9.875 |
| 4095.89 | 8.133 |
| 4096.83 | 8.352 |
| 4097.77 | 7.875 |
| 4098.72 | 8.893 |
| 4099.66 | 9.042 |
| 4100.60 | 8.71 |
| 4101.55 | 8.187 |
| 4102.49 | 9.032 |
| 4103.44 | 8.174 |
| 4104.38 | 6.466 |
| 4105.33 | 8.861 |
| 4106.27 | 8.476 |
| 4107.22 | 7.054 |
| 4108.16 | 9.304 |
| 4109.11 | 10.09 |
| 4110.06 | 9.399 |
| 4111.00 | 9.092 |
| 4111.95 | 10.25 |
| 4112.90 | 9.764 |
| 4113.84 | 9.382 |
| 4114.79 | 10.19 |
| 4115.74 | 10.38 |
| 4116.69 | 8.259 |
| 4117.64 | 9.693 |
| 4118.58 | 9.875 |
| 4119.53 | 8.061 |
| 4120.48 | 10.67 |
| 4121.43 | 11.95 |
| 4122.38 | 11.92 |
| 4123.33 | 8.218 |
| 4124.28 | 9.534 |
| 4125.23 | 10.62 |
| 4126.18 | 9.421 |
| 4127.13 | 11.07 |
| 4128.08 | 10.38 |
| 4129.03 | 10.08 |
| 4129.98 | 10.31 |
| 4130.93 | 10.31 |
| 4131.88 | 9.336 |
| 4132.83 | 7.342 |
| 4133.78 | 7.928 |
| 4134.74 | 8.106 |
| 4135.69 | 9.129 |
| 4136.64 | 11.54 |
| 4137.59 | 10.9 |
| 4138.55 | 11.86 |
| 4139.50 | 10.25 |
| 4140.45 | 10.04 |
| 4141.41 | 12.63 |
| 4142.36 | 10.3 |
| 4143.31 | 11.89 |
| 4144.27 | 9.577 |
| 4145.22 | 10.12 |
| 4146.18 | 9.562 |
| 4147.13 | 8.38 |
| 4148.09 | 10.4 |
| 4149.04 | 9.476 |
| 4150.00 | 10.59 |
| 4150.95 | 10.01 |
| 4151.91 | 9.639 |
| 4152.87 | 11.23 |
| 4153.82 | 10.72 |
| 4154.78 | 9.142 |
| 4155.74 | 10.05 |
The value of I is 4.2 angstrom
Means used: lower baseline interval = 10.6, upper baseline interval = 10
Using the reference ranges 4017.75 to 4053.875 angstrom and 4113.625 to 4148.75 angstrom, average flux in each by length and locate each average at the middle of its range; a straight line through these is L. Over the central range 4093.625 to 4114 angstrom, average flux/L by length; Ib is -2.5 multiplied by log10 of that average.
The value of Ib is 0.15 mag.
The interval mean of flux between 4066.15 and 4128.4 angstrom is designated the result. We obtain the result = 9.59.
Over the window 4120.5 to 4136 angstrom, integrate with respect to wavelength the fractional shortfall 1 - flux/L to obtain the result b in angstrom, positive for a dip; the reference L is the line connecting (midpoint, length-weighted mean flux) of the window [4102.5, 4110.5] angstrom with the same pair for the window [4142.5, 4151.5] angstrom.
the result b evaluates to -0.78 angstrom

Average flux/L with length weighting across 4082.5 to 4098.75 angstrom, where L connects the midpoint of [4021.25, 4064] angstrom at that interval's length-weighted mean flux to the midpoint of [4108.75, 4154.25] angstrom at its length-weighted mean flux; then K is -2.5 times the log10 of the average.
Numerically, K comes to 0.07 mag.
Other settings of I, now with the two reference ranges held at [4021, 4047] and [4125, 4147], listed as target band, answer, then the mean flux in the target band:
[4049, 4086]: 0.88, 10.1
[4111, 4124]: 0.38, 9.85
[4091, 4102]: 1.39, 8.94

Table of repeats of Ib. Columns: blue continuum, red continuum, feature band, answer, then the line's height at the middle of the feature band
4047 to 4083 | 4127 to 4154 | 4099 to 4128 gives 0.085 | 10.2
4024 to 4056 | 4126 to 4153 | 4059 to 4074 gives 0.002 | 10.5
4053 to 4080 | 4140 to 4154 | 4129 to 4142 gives 0.031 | 10.3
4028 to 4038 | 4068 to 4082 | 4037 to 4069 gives -0.022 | 10.3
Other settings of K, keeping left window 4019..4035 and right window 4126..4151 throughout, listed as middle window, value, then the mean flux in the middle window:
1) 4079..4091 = 0.04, 9.96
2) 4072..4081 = 0.12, 9.24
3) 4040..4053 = 0.01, 10.4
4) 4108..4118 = 0.06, 9.62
